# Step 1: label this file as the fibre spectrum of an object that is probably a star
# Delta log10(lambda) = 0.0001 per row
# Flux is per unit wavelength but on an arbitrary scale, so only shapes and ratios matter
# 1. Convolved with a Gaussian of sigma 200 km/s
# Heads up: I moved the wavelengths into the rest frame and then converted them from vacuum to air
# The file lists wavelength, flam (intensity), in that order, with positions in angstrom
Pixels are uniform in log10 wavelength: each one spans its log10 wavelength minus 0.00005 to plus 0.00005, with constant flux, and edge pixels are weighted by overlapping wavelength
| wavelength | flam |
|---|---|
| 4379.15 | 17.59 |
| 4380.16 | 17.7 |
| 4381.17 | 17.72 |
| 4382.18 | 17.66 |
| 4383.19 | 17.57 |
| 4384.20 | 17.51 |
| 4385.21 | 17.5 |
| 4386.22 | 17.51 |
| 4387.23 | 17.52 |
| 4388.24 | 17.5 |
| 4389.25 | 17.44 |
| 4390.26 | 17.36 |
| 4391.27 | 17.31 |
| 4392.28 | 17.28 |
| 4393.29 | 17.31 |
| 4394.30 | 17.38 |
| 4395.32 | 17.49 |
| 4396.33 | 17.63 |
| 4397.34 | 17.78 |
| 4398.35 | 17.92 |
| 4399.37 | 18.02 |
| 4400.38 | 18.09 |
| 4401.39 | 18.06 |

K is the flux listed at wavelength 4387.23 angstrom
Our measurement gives 17.52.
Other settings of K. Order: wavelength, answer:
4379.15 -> 17.59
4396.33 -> 17.63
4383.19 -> 17.57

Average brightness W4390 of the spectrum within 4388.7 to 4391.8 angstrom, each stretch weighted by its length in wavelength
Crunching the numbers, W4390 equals 17.4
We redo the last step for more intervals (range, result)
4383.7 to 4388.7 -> 17.5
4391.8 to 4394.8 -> 17.3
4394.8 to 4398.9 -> 17.7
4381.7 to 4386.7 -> 17.5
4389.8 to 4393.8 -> 17.3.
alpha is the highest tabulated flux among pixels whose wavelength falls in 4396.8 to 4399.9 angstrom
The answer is 18.02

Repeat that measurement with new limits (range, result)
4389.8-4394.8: 17.38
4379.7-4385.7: 17.72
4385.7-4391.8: 17.52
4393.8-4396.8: 17.63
